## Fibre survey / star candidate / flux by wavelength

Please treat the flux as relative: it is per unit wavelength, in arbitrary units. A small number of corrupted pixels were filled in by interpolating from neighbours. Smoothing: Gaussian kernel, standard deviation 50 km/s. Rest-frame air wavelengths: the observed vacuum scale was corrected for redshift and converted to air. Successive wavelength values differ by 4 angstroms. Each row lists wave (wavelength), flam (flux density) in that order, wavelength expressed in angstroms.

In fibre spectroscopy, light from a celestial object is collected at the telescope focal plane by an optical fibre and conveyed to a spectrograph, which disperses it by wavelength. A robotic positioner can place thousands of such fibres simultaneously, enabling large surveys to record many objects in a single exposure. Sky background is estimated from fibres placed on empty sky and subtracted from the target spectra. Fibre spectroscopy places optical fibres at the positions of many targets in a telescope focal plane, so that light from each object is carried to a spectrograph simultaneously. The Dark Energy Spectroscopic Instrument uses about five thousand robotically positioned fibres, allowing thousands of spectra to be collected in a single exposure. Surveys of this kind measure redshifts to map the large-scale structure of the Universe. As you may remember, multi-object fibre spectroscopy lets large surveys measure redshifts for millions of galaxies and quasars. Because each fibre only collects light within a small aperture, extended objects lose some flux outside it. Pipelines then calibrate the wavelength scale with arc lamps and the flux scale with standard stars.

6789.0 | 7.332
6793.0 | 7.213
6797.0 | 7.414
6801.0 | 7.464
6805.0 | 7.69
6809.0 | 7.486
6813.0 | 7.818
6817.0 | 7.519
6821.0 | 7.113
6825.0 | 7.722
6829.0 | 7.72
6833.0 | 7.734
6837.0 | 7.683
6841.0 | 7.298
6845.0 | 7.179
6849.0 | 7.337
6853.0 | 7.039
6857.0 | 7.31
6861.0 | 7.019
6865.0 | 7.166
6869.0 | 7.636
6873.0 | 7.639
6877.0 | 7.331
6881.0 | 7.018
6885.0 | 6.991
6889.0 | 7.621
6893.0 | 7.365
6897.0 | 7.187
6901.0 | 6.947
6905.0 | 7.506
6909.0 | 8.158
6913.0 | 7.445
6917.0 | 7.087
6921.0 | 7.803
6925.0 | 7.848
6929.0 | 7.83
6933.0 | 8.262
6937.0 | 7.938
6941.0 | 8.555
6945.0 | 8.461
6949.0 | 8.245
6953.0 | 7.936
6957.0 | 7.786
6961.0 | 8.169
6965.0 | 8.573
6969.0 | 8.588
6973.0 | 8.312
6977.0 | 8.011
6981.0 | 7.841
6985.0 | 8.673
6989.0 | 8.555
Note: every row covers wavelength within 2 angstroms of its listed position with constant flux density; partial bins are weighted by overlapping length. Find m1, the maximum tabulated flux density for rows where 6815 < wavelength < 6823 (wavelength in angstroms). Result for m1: 7.519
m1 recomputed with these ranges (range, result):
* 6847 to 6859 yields 7.337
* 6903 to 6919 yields 8.158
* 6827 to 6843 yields 7.734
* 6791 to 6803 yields 7.464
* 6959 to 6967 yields 8.573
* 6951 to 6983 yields 8.588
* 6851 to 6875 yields 7.639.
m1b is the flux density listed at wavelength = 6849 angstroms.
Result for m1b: 7.337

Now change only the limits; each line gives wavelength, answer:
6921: 7.803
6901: 6.947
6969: 8.588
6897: 7.187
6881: 7.018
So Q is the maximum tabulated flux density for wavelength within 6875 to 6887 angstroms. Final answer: 7.331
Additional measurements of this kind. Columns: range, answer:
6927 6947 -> 8.555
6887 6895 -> 7.621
